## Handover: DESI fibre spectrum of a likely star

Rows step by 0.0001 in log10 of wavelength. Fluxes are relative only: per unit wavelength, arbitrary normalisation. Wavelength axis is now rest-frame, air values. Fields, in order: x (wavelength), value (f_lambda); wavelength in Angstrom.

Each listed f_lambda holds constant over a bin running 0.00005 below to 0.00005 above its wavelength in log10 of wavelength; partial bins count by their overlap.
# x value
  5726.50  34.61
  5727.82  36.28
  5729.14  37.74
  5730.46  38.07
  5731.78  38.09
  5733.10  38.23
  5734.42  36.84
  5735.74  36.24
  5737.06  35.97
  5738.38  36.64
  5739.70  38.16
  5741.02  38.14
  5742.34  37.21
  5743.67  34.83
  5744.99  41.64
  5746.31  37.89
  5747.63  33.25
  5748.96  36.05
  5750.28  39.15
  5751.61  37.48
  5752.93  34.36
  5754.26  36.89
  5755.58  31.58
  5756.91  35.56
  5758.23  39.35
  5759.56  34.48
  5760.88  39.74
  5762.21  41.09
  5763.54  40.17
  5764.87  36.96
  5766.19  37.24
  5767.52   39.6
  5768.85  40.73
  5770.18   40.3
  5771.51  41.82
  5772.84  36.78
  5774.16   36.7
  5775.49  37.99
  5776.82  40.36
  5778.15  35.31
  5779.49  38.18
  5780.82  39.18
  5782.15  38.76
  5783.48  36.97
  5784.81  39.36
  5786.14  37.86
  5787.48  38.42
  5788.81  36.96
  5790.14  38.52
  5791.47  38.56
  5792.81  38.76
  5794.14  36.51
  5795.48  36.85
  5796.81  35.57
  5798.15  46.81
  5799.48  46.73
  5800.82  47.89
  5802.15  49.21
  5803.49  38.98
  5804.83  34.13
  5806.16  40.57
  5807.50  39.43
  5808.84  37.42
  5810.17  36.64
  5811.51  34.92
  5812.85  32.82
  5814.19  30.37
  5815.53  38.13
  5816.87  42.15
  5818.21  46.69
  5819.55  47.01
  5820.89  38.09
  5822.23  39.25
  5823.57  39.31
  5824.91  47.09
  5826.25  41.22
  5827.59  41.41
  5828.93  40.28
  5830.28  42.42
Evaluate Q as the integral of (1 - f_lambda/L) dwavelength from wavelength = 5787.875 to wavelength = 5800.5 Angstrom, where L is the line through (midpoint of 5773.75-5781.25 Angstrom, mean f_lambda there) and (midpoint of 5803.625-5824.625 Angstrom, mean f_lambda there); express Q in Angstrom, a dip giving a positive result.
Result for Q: -0.47 Angstrom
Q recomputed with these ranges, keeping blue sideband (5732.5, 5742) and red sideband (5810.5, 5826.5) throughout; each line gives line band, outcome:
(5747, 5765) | 0.43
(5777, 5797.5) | 0.48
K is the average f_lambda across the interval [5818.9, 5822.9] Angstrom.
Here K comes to 41.4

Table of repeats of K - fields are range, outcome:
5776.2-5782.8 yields 38.3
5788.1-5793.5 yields 38.2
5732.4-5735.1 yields 37.5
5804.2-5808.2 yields 38.1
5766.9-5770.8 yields 40.2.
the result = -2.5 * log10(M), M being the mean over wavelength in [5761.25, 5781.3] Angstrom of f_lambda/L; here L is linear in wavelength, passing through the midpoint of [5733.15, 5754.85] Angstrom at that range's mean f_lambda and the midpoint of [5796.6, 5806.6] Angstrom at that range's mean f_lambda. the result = 0.03 mag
